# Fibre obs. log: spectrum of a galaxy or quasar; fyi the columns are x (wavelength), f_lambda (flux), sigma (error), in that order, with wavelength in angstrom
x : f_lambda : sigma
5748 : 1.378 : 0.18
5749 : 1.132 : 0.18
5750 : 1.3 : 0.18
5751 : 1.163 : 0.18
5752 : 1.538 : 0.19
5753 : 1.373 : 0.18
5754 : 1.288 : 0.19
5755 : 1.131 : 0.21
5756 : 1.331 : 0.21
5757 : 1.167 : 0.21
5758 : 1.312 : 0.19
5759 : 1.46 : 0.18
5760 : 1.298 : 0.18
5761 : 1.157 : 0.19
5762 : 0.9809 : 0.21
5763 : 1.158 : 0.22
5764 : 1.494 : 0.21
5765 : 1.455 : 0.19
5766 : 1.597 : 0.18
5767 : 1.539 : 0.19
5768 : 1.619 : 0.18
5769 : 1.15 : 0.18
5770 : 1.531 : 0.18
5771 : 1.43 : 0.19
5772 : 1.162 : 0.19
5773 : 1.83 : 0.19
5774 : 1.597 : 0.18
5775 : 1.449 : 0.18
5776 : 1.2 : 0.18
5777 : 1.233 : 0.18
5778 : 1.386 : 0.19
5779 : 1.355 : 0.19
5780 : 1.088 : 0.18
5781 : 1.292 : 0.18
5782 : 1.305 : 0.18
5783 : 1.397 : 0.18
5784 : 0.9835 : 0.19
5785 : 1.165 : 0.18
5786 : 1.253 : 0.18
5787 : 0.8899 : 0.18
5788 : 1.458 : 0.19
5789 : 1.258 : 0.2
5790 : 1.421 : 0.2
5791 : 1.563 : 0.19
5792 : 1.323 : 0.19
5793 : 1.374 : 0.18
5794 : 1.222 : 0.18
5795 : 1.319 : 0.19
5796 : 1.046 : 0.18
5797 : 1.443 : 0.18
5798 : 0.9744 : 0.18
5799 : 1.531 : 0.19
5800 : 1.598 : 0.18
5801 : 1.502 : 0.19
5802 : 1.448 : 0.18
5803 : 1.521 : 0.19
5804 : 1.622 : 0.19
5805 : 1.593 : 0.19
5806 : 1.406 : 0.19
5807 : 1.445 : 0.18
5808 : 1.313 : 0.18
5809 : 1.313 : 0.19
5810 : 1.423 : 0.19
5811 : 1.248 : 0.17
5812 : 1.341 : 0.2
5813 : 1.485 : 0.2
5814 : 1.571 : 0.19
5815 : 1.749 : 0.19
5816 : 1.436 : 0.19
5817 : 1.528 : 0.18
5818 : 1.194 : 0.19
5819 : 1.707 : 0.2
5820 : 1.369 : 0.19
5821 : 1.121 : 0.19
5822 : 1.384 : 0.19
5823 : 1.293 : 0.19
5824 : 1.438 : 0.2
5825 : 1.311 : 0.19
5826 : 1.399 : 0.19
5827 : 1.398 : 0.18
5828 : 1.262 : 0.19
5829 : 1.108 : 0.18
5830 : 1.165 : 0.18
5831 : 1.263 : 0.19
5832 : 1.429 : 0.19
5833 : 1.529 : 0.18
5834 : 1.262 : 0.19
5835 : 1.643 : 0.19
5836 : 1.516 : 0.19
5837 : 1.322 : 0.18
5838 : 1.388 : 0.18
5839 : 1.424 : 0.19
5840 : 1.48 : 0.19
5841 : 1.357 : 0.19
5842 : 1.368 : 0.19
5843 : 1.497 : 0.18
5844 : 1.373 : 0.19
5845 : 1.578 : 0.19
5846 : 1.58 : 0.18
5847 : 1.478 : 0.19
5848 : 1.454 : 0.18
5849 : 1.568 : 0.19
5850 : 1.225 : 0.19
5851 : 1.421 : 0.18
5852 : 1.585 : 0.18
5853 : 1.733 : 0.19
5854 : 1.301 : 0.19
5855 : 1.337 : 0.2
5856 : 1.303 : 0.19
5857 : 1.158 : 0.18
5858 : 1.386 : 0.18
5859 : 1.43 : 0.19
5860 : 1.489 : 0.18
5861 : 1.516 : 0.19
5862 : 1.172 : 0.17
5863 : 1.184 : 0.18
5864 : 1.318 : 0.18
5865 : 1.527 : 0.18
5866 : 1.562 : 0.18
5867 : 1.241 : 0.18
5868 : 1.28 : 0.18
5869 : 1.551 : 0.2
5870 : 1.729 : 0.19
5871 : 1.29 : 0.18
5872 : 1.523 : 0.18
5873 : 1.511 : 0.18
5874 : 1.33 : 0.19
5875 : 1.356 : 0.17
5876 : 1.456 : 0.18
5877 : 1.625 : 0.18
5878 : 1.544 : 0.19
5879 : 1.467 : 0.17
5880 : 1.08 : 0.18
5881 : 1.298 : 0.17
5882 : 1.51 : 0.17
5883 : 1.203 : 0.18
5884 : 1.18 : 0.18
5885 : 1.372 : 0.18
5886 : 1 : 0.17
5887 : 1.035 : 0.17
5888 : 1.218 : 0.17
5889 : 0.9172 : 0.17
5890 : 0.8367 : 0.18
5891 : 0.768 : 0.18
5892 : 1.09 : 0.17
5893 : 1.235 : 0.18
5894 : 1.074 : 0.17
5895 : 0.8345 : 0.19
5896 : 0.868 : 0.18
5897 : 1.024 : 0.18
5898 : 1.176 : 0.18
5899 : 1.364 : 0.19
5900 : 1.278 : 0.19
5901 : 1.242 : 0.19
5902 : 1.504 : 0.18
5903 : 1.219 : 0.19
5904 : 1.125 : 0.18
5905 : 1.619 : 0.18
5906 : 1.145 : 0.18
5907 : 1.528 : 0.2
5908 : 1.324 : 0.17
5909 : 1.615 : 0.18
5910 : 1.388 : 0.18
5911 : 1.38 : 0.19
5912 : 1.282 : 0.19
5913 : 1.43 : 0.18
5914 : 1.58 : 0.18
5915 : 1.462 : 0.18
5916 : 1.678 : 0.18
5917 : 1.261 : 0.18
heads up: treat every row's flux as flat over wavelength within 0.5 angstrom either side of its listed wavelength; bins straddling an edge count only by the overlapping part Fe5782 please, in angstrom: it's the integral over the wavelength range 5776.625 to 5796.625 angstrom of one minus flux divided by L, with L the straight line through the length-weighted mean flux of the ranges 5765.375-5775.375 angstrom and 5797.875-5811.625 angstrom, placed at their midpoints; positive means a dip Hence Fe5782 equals 2.68 angstrom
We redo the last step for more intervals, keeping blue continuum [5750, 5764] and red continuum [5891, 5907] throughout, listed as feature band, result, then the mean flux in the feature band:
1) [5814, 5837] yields -3.0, 1.39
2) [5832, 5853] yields -4.2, 1.46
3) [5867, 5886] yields -3.1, 1.39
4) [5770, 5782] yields -1.1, 1.37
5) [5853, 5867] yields -1.9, 1.37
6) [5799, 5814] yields -2.6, 1.45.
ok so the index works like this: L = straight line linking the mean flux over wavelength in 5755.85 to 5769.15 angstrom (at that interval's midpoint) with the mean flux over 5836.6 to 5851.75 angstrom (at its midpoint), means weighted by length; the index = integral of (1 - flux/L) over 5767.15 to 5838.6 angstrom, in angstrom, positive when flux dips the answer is 0.9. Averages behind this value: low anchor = 1.34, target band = 1.37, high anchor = 1.44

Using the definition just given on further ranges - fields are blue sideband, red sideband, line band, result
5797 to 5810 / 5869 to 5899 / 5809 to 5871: -2.88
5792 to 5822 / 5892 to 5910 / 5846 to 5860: -1.00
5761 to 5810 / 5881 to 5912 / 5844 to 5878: -4.81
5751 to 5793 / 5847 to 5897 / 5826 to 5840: -0.55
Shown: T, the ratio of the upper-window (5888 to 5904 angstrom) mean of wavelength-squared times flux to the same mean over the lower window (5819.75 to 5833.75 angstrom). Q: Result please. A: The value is 0.9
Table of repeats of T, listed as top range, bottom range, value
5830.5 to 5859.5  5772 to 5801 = 1.10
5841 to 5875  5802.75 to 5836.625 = 1.03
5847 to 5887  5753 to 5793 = 1.08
